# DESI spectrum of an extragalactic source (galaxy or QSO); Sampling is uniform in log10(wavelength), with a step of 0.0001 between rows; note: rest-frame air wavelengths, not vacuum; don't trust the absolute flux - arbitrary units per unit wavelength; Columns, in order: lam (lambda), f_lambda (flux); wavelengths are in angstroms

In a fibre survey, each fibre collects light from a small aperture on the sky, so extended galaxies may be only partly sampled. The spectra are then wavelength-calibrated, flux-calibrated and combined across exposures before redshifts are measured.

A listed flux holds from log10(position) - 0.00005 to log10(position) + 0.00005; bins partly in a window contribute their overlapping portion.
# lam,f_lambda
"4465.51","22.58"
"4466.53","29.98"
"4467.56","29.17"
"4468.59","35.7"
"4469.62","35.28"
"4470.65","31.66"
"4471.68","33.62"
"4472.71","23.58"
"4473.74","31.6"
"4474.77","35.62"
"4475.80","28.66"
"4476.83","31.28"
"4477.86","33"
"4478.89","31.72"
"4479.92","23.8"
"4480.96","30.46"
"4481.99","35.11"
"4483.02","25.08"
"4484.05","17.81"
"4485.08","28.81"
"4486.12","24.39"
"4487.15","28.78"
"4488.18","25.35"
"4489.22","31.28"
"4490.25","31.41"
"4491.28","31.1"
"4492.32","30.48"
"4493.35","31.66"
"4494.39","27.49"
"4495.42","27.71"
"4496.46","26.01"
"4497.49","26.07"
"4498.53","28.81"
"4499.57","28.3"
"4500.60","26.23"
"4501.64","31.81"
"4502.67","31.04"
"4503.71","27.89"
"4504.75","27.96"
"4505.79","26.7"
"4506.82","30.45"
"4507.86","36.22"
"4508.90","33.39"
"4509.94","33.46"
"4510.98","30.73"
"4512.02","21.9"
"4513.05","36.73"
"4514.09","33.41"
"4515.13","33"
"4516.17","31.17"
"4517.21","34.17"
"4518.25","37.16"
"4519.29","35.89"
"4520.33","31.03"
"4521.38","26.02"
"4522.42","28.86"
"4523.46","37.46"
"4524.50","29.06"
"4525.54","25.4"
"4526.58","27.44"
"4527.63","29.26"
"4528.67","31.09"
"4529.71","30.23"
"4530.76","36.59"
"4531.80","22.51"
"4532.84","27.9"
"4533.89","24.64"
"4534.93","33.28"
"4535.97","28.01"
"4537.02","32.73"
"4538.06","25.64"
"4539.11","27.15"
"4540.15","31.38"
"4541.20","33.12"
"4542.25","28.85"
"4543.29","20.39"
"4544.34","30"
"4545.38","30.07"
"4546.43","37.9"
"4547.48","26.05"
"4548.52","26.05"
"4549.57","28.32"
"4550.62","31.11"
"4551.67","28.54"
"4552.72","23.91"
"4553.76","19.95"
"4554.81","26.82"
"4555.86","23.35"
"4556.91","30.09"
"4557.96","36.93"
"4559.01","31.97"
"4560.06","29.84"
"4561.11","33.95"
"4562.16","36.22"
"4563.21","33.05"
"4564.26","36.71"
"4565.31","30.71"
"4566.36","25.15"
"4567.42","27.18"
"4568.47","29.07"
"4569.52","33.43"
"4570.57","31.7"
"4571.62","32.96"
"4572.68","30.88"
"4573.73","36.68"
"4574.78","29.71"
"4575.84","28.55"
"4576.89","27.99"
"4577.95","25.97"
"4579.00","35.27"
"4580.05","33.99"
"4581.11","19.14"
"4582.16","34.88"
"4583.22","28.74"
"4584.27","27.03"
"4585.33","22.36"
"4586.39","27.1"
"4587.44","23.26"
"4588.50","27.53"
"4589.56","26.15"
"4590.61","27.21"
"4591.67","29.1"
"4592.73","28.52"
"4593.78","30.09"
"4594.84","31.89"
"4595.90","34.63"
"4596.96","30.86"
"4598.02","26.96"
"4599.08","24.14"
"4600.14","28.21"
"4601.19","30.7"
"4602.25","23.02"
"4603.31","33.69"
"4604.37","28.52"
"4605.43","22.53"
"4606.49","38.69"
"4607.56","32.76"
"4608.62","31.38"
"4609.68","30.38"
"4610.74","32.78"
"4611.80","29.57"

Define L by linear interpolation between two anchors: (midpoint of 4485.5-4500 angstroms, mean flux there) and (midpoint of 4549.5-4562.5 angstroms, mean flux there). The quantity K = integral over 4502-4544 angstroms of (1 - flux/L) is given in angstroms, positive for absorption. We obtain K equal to -2.0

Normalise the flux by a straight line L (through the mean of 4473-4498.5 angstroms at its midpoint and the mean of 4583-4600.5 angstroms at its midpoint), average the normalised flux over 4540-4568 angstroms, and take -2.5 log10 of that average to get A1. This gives -0.05 mag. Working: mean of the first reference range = 28.9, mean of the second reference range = 27.8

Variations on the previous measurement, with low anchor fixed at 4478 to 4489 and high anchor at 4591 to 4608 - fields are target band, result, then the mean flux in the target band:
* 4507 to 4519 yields -0.174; 32.8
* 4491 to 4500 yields -0.034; 28.5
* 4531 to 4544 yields 0.010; 28.2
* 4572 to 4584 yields -0.034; 30.1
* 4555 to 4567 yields -0.092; 31.4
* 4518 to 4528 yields -0.089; 30.6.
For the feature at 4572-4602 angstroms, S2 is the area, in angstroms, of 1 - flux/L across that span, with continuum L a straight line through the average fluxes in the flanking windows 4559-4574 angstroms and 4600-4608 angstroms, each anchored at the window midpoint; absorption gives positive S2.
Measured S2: 1.9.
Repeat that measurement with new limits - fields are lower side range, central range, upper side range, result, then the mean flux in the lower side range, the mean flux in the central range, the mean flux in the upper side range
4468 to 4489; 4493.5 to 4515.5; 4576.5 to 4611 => -0.3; 29.6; 29.8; 28.9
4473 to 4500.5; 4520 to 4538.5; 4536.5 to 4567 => 0.0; 28.8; 29.3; 29.5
